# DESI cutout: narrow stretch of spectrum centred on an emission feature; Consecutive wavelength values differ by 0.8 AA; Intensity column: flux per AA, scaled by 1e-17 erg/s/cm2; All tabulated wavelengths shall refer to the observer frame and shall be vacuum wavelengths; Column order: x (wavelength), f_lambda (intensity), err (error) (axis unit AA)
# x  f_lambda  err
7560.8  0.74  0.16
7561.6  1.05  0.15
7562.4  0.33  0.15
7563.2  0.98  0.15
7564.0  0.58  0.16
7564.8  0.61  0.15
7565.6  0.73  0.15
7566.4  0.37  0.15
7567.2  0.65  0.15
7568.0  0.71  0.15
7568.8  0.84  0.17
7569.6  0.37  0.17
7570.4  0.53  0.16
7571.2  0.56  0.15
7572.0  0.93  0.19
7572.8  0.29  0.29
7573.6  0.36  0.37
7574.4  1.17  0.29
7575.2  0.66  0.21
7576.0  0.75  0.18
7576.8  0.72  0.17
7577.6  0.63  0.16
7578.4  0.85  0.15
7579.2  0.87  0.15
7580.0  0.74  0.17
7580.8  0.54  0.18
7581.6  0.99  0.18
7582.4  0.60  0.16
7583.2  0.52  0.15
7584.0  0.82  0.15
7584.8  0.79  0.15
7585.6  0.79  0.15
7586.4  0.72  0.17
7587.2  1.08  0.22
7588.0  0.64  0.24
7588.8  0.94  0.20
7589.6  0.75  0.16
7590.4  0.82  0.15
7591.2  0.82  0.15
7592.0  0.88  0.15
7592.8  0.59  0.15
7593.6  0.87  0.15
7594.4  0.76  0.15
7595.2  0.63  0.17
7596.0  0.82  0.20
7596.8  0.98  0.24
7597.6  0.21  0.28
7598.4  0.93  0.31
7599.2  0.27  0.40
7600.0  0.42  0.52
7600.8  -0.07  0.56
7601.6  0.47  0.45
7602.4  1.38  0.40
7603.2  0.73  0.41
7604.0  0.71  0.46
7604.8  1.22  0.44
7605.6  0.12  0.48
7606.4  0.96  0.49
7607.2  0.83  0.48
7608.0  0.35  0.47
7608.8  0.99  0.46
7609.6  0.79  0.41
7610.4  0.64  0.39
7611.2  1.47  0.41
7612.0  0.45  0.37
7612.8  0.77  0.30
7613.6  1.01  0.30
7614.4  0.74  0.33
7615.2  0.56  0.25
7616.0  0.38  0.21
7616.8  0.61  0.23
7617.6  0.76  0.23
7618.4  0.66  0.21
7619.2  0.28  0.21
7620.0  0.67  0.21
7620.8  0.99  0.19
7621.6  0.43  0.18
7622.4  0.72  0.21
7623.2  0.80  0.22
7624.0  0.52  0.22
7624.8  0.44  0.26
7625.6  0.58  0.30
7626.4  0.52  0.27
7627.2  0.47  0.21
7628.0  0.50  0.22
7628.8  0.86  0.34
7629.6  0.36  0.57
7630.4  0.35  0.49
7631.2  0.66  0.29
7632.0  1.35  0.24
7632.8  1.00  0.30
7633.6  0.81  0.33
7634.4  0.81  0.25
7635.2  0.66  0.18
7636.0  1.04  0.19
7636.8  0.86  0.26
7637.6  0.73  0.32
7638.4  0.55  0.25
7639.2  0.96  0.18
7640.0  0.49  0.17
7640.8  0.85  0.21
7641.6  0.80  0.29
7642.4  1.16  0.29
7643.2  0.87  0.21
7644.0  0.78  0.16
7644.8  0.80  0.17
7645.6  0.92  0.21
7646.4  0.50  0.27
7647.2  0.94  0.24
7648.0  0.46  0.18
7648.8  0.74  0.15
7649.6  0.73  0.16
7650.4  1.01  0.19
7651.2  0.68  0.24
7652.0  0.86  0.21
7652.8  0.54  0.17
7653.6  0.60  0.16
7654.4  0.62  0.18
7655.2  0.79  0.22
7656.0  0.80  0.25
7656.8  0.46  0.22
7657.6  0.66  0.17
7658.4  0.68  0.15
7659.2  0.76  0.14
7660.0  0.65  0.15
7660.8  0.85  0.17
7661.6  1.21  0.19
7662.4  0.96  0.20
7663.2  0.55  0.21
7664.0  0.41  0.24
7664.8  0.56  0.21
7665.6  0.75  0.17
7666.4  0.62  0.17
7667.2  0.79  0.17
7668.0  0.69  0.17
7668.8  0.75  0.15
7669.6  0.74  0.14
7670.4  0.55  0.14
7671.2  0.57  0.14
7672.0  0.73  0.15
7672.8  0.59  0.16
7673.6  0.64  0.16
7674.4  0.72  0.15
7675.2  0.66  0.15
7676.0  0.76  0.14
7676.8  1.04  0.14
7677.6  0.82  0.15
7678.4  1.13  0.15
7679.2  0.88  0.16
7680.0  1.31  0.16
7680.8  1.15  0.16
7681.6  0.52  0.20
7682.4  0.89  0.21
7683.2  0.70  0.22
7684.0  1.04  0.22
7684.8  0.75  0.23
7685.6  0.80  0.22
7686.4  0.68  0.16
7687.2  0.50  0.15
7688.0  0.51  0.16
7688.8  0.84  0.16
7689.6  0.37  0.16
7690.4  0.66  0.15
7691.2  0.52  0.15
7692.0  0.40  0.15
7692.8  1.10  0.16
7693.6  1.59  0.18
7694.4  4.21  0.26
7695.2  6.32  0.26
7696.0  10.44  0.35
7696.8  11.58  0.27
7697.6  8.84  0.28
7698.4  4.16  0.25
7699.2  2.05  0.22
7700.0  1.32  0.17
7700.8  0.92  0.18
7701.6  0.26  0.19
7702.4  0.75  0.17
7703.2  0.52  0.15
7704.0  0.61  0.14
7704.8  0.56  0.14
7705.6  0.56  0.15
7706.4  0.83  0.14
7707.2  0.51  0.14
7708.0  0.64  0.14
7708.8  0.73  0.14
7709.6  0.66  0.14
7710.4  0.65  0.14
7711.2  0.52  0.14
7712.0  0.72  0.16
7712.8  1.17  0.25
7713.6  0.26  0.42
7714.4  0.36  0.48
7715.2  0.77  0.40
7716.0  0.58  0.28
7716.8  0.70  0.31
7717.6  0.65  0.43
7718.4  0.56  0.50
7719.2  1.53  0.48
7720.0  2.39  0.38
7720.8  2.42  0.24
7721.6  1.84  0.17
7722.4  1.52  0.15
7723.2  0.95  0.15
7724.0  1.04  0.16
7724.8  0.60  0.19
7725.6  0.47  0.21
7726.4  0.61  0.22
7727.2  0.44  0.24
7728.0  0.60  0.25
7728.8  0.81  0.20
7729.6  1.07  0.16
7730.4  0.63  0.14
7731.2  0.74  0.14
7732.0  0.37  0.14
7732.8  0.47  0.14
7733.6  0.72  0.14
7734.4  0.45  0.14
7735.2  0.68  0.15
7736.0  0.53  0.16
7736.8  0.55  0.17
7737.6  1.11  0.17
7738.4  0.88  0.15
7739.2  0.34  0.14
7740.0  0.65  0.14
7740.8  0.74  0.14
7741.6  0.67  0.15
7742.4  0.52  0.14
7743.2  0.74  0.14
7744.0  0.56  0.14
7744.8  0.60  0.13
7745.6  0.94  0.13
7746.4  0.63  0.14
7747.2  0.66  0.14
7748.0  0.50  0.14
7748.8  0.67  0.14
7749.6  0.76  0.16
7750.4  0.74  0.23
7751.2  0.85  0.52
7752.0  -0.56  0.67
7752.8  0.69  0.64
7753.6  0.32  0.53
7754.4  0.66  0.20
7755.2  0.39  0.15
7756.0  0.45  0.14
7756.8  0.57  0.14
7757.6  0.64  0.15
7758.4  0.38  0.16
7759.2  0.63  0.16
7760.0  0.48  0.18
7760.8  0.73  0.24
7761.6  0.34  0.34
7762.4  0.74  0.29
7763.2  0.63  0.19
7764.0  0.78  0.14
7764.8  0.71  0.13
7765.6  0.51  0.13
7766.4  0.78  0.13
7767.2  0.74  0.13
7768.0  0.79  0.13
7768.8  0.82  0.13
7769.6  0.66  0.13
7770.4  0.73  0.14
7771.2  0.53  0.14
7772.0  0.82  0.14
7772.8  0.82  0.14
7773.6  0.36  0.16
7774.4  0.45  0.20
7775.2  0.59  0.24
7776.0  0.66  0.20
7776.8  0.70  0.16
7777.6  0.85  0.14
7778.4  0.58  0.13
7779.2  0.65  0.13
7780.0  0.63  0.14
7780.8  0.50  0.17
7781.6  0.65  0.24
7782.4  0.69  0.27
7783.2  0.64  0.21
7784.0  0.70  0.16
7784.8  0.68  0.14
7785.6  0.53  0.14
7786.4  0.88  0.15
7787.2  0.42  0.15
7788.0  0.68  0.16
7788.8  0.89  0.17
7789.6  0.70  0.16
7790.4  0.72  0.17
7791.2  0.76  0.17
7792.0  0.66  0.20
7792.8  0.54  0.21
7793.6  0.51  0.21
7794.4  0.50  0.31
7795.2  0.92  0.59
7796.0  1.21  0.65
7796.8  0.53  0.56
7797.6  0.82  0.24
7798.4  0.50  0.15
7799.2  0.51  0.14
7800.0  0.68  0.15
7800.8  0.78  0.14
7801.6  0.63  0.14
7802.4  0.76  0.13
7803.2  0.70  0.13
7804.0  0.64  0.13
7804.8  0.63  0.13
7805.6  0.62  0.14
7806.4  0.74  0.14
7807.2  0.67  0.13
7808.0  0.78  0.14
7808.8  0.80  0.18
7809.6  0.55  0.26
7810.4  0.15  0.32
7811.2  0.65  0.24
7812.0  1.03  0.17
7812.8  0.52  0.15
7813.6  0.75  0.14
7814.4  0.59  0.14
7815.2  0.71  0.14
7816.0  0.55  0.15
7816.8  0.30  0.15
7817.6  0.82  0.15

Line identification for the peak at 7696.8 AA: H-alpha 6563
